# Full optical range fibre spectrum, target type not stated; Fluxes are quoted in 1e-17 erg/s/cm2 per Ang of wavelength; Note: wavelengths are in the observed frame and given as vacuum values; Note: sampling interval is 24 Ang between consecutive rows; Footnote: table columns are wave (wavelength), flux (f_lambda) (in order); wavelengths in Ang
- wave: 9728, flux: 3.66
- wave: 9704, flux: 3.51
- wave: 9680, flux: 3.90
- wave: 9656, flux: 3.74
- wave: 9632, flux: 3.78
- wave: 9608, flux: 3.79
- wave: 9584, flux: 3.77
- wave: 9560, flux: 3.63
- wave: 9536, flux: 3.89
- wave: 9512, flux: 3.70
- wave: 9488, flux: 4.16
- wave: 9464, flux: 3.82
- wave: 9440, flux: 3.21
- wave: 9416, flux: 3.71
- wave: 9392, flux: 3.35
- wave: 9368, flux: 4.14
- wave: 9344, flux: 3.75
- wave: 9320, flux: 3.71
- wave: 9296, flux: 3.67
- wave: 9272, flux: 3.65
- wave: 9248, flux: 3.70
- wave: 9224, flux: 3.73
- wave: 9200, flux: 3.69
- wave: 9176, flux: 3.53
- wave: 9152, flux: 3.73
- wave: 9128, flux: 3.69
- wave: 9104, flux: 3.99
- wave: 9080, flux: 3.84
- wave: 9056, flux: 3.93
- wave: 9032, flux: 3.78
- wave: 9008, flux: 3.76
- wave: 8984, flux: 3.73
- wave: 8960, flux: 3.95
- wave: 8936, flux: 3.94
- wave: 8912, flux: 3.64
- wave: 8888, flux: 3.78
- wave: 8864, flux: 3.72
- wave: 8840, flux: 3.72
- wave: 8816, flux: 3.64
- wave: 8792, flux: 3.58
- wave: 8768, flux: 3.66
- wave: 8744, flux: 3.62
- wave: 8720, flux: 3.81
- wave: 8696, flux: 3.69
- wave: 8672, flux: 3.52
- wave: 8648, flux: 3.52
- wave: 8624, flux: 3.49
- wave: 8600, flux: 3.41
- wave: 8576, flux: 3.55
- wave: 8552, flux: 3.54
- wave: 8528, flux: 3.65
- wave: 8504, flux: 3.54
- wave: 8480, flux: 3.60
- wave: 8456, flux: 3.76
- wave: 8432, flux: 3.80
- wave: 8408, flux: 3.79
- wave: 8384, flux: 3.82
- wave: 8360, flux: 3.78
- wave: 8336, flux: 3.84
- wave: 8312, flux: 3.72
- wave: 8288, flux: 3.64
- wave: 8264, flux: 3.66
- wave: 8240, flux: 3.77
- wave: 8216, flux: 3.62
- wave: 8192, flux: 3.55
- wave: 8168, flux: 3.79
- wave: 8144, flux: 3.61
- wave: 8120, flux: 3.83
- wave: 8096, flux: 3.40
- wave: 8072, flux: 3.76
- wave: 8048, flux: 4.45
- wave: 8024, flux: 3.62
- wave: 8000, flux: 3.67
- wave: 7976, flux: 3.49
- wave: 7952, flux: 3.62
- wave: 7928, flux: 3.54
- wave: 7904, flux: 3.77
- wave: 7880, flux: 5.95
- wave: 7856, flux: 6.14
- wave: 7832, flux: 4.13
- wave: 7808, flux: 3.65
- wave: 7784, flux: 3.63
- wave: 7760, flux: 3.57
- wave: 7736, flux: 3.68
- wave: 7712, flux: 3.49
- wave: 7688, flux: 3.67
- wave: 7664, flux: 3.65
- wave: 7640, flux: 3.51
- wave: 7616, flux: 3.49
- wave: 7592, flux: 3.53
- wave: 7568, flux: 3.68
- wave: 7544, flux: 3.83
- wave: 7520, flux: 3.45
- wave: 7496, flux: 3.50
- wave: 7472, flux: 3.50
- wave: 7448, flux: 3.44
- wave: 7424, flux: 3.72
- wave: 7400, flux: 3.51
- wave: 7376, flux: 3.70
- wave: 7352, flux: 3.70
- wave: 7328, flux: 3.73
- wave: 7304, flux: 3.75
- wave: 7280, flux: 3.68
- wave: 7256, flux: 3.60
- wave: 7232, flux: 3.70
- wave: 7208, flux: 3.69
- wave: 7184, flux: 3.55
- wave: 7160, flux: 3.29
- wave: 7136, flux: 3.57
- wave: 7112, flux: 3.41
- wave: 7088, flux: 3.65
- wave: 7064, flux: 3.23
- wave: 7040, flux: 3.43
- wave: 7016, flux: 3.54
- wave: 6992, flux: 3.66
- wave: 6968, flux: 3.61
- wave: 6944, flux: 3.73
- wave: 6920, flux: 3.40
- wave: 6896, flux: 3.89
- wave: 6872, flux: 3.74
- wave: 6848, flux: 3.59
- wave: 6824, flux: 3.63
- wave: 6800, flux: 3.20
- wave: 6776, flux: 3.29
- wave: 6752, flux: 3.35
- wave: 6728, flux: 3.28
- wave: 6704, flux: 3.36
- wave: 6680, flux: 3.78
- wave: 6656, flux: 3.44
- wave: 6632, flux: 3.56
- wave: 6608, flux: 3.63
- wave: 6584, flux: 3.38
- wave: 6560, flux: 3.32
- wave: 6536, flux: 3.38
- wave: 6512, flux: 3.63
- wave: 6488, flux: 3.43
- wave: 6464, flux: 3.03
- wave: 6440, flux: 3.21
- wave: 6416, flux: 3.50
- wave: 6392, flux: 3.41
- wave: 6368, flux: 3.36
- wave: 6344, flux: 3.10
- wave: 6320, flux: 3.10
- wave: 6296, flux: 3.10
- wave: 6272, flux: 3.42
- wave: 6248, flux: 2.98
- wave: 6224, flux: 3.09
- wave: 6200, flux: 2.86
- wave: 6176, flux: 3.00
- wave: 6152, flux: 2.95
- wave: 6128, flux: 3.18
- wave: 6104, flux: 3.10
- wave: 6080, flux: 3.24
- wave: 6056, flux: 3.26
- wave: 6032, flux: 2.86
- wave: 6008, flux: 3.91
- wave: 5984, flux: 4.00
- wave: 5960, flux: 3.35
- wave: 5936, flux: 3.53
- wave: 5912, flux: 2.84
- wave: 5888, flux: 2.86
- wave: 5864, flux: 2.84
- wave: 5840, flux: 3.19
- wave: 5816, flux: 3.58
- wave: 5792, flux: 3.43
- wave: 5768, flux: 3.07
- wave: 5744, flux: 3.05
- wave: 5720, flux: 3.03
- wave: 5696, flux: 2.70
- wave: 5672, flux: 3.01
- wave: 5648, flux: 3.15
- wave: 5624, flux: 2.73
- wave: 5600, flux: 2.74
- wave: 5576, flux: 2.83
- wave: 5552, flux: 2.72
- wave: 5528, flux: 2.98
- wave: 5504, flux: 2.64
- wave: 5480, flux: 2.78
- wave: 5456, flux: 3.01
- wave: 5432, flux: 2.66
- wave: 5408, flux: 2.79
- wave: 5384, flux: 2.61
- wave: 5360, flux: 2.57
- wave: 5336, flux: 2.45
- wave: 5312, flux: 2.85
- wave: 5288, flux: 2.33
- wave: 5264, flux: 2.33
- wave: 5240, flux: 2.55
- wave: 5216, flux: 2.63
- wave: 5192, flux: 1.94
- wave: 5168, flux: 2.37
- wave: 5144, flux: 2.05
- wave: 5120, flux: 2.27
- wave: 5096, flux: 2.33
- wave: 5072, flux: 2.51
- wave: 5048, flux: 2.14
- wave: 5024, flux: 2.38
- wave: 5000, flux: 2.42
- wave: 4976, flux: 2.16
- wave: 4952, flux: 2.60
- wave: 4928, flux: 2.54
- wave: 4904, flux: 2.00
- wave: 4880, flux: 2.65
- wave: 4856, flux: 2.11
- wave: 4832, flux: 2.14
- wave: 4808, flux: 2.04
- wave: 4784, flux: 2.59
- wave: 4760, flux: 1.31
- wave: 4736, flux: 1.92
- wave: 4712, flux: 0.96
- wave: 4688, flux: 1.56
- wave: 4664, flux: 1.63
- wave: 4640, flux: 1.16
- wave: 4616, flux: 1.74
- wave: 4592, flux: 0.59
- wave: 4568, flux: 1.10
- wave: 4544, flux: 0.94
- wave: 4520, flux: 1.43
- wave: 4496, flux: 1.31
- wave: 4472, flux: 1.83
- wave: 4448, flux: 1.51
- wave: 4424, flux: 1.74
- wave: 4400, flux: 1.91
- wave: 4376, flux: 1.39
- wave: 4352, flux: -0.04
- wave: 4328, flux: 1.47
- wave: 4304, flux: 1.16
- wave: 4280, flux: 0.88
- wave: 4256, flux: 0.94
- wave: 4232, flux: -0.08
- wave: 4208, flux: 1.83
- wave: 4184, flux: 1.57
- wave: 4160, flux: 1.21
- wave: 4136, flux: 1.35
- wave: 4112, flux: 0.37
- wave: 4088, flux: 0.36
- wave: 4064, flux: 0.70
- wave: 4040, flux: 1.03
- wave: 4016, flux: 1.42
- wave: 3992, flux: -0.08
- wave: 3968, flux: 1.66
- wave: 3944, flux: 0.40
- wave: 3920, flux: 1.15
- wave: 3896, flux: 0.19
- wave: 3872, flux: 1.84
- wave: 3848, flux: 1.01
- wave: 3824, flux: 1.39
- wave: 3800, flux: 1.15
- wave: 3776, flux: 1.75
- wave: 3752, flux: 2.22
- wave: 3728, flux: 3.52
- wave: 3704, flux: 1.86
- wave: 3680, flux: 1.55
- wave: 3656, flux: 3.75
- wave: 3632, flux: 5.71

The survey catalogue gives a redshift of 0.197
